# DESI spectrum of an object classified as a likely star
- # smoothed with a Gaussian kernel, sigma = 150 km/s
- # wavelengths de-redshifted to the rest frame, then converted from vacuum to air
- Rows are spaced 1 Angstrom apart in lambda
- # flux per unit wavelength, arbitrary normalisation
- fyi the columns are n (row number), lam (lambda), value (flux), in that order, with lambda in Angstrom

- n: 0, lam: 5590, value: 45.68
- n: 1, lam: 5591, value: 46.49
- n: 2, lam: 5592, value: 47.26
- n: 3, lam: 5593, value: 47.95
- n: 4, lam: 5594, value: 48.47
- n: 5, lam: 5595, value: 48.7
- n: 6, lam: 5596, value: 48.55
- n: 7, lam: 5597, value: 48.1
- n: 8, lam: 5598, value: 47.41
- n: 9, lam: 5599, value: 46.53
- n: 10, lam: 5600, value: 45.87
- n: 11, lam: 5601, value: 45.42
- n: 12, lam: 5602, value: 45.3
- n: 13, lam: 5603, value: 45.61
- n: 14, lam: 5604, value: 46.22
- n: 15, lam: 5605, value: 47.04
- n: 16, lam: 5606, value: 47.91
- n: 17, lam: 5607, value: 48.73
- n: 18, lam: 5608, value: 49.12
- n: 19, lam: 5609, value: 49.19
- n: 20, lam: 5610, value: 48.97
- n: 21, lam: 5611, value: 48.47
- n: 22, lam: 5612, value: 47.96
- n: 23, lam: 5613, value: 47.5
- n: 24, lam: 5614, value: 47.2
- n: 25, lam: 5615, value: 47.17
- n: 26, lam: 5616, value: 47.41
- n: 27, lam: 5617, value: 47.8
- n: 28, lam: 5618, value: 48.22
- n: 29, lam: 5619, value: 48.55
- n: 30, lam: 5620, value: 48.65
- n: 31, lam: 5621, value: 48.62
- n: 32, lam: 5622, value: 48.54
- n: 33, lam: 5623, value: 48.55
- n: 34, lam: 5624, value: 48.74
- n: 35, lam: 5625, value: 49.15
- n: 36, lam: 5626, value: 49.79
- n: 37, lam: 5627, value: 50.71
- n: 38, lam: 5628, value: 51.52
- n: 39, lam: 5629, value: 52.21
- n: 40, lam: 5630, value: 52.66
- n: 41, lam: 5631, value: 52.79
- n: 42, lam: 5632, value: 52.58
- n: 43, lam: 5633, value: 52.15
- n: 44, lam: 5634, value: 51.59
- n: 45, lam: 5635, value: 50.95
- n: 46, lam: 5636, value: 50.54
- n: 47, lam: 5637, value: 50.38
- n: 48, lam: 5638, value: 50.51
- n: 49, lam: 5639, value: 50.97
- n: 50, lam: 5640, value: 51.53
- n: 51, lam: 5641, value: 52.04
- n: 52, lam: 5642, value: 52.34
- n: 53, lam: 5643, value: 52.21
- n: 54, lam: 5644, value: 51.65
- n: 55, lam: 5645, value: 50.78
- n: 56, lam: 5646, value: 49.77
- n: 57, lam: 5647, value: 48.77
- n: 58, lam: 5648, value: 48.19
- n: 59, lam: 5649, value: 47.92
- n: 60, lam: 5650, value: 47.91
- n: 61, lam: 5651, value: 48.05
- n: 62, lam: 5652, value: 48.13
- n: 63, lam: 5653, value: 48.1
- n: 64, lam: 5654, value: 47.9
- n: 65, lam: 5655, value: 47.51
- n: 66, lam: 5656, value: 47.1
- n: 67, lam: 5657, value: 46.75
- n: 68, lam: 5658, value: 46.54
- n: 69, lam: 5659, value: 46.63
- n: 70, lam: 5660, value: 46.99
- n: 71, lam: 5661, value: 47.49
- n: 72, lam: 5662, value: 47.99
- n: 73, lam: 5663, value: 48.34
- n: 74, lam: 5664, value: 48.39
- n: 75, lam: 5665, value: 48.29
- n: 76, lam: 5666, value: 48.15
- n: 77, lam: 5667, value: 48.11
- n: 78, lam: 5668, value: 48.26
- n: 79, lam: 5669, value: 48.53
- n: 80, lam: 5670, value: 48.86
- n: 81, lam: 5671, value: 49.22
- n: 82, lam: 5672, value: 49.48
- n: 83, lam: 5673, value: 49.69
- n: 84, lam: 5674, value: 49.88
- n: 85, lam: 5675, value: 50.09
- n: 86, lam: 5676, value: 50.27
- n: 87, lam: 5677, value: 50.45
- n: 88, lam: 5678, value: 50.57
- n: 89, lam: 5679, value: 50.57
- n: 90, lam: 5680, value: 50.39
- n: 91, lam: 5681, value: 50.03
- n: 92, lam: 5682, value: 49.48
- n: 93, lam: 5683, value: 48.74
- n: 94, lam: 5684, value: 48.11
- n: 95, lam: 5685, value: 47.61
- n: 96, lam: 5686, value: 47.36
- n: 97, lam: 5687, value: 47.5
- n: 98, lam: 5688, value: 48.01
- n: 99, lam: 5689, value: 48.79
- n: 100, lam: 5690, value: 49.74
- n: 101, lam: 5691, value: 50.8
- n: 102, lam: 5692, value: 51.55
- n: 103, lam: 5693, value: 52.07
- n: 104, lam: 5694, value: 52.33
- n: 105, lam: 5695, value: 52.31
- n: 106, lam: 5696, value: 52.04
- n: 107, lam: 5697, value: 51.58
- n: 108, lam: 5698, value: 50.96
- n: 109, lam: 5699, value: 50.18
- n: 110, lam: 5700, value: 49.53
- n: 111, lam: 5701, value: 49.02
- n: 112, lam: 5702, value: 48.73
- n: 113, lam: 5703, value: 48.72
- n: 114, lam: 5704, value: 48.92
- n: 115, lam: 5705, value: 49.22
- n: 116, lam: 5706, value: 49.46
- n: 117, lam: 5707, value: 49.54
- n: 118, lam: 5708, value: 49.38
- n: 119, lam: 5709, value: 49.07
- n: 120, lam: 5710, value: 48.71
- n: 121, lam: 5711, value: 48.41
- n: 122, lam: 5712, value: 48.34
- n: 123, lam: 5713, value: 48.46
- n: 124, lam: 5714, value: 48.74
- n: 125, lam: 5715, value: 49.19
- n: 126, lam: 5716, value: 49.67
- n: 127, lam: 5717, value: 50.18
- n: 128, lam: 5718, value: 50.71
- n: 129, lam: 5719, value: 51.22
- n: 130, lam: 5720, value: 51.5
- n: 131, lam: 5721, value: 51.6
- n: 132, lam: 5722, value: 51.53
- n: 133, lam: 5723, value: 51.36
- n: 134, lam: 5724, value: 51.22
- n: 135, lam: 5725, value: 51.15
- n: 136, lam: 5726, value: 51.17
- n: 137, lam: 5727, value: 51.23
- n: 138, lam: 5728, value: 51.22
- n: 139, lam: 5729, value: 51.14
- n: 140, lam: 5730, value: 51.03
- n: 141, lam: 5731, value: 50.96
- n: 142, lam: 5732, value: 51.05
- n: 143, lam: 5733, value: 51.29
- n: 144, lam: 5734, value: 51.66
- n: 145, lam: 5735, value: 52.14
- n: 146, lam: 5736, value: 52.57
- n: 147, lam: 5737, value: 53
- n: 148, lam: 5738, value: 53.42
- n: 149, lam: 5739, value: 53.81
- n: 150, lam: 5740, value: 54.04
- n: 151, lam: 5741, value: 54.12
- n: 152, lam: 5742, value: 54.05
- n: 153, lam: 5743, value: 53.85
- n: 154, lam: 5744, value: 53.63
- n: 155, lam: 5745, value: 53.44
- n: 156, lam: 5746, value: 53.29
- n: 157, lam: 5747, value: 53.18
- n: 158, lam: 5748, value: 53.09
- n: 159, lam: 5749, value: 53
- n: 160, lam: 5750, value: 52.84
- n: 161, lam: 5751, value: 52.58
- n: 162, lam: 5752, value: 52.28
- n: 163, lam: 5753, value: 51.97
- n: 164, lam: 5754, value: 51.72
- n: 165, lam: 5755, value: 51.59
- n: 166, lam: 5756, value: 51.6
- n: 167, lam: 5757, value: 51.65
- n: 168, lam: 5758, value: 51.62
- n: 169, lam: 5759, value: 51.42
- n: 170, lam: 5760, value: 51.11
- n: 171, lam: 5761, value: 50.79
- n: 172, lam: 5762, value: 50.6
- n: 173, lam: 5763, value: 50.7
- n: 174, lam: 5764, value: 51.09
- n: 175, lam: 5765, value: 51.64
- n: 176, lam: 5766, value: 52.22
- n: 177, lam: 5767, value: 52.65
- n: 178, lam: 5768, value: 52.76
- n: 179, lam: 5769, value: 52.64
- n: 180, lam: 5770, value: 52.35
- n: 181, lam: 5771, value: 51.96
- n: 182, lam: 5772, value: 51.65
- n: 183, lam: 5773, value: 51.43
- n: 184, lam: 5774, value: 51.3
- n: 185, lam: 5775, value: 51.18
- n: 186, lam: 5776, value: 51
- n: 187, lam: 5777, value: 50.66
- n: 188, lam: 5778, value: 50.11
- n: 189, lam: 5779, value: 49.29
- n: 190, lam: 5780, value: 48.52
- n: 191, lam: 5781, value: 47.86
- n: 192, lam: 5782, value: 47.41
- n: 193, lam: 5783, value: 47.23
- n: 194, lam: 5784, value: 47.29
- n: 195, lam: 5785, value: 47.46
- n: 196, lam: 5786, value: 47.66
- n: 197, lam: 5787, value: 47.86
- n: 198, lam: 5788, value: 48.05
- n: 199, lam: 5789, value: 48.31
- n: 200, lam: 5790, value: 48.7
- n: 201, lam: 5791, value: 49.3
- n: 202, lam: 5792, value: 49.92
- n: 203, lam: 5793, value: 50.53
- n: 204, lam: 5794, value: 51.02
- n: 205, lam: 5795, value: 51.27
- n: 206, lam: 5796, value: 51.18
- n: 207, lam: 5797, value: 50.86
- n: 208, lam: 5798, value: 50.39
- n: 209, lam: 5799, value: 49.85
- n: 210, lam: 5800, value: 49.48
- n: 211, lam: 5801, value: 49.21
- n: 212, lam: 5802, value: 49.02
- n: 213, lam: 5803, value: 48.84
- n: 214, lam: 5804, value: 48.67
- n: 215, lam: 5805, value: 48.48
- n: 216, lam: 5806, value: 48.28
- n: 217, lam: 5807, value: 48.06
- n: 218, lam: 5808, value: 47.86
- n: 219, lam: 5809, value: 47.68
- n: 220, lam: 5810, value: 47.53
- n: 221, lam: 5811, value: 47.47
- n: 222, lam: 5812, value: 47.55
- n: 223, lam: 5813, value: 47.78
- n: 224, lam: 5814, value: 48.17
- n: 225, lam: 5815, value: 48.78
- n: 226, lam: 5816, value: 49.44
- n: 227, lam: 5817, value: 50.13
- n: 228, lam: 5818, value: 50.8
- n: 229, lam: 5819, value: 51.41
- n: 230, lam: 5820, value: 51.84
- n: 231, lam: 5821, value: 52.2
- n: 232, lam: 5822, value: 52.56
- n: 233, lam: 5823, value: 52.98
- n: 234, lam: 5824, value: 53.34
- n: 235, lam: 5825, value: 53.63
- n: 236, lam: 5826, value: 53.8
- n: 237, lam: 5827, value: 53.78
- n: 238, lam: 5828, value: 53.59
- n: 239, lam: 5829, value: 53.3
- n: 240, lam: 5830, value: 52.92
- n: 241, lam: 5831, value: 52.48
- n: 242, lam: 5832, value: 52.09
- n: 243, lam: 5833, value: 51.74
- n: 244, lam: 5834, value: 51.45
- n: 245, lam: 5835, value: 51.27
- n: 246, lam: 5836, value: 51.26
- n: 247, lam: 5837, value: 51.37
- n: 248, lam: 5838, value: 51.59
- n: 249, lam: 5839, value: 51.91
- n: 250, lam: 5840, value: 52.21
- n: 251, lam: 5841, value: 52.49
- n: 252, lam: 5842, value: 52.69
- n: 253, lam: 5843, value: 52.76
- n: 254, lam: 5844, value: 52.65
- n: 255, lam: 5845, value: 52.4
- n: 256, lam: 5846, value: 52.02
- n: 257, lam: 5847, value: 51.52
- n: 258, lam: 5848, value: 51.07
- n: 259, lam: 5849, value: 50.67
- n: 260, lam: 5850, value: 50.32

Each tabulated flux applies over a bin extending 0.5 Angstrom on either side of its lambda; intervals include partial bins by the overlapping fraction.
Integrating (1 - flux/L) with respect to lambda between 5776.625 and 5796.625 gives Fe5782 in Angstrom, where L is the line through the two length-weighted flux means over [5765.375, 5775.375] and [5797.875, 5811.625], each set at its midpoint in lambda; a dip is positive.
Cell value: 0.6 Angstrom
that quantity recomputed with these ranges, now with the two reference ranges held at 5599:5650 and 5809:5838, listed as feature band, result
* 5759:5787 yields 0.2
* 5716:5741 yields -0.7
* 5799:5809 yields 0.5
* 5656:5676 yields 0.5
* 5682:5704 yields 0.1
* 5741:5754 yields -0.7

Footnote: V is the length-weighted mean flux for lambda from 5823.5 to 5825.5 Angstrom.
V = 53.5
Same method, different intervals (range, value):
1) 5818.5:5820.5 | 51.6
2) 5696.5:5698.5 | 51.3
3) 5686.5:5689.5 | 48.1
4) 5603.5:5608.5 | 47.8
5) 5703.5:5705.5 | 49.1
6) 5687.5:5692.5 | 49.8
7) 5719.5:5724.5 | 51.4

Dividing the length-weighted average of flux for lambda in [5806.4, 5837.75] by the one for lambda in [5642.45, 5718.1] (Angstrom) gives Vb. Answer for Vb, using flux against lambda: 1.0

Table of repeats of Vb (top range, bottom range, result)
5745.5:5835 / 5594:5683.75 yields 1.03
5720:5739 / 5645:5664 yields 1.08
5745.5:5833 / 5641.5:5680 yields 1.04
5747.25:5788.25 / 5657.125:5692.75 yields 1.04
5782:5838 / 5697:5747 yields 0.98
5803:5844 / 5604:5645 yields 1.02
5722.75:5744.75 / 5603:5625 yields 1.09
